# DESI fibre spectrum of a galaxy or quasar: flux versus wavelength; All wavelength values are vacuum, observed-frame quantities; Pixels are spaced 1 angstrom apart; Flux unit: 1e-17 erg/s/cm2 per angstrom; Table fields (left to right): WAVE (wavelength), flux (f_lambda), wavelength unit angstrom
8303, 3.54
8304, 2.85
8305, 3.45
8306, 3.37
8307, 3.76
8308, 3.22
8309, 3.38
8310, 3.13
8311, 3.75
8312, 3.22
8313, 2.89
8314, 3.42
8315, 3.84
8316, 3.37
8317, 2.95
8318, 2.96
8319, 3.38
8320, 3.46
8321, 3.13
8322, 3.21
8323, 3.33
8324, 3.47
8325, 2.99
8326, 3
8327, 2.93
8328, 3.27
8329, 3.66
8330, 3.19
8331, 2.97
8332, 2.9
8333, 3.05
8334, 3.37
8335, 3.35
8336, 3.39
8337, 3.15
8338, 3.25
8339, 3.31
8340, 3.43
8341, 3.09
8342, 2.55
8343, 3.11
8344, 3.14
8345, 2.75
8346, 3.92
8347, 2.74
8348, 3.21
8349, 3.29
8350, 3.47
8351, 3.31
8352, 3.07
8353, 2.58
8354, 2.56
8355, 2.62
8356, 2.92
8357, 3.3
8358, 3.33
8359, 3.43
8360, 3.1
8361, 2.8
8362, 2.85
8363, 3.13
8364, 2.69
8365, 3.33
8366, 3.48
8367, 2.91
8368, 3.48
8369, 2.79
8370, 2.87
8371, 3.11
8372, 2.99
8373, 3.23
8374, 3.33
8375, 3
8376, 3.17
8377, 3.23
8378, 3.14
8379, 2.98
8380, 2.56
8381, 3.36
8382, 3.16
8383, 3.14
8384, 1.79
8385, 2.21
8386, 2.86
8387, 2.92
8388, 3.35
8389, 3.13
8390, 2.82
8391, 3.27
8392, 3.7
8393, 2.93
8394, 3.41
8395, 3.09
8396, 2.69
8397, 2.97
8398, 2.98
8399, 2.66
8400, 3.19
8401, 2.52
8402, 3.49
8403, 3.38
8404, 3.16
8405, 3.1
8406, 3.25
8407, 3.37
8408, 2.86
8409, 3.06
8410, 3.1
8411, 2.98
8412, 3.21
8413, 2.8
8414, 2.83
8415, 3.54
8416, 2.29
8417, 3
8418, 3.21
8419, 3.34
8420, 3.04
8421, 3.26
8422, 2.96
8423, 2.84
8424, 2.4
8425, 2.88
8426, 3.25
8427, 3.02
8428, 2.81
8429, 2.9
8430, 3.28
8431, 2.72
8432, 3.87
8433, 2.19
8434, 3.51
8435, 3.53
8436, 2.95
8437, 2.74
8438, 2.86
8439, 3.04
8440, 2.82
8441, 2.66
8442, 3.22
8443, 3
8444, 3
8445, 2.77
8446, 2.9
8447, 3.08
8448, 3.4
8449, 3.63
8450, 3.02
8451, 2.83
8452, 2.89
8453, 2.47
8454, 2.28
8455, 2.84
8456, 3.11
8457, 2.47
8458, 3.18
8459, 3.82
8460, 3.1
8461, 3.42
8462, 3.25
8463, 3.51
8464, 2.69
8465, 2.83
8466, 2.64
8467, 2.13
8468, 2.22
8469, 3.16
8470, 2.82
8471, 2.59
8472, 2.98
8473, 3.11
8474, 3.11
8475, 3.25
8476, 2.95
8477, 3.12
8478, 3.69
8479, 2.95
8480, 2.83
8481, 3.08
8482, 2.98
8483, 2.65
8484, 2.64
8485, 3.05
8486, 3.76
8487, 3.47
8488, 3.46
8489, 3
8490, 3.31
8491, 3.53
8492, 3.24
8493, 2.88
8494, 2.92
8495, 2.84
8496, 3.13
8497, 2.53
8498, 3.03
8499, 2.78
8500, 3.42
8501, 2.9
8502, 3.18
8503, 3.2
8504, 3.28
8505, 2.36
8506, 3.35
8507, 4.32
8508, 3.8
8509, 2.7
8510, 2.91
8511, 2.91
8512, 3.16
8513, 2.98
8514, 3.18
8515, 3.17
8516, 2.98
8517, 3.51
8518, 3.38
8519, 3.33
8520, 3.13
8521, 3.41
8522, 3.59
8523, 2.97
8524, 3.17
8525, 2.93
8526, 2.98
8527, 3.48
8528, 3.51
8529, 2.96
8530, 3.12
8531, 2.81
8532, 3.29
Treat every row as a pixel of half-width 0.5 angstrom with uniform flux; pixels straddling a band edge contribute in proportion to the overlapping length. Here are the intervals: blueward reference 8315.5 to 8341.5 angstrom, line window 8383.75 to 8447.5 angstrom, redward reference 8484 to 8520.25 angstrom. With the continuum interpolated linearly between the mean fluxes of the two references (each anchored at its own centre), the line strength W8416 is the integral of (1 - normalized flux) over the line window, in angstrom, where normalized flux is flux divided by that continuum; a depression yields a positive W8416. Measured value 3.7 angstrom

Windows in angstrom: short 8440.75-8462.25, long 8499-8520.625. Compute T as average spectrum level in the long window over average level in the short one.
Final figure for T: 1.1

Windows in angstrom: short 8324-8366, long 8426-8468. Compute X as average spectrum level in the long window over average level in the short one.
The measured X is 1.0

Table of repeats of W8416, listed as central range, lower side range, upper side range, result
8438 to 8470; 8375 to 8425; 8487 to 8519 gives 1.4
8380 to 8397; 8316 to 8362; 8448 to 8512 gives 0.7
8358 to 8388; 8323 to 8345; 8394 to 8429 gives 0.8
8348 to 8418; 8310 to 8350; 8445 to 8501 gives 2.3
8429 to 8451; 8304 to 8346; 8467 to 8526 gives 0.7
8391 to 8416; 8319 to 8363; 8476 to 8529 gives 0.5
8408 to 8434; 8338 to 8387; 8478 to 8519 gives 0.7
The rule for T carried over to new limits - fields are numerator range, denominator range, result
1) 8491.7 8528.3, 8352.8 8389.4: 1.05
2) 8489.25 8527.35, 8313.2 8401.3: 1.02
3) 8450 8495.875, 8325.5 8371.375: 0.96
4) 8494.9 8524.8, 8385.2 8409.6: 1.02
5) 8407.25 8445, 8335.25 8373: 0.97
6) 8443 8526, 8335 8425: 1.00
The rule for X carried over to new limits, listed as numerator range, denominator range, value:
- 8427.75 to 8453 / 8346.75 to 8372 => 0.99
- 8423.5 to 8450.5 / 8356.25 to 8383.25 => 0.97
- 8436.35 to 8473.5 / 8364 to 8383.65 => 0.95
